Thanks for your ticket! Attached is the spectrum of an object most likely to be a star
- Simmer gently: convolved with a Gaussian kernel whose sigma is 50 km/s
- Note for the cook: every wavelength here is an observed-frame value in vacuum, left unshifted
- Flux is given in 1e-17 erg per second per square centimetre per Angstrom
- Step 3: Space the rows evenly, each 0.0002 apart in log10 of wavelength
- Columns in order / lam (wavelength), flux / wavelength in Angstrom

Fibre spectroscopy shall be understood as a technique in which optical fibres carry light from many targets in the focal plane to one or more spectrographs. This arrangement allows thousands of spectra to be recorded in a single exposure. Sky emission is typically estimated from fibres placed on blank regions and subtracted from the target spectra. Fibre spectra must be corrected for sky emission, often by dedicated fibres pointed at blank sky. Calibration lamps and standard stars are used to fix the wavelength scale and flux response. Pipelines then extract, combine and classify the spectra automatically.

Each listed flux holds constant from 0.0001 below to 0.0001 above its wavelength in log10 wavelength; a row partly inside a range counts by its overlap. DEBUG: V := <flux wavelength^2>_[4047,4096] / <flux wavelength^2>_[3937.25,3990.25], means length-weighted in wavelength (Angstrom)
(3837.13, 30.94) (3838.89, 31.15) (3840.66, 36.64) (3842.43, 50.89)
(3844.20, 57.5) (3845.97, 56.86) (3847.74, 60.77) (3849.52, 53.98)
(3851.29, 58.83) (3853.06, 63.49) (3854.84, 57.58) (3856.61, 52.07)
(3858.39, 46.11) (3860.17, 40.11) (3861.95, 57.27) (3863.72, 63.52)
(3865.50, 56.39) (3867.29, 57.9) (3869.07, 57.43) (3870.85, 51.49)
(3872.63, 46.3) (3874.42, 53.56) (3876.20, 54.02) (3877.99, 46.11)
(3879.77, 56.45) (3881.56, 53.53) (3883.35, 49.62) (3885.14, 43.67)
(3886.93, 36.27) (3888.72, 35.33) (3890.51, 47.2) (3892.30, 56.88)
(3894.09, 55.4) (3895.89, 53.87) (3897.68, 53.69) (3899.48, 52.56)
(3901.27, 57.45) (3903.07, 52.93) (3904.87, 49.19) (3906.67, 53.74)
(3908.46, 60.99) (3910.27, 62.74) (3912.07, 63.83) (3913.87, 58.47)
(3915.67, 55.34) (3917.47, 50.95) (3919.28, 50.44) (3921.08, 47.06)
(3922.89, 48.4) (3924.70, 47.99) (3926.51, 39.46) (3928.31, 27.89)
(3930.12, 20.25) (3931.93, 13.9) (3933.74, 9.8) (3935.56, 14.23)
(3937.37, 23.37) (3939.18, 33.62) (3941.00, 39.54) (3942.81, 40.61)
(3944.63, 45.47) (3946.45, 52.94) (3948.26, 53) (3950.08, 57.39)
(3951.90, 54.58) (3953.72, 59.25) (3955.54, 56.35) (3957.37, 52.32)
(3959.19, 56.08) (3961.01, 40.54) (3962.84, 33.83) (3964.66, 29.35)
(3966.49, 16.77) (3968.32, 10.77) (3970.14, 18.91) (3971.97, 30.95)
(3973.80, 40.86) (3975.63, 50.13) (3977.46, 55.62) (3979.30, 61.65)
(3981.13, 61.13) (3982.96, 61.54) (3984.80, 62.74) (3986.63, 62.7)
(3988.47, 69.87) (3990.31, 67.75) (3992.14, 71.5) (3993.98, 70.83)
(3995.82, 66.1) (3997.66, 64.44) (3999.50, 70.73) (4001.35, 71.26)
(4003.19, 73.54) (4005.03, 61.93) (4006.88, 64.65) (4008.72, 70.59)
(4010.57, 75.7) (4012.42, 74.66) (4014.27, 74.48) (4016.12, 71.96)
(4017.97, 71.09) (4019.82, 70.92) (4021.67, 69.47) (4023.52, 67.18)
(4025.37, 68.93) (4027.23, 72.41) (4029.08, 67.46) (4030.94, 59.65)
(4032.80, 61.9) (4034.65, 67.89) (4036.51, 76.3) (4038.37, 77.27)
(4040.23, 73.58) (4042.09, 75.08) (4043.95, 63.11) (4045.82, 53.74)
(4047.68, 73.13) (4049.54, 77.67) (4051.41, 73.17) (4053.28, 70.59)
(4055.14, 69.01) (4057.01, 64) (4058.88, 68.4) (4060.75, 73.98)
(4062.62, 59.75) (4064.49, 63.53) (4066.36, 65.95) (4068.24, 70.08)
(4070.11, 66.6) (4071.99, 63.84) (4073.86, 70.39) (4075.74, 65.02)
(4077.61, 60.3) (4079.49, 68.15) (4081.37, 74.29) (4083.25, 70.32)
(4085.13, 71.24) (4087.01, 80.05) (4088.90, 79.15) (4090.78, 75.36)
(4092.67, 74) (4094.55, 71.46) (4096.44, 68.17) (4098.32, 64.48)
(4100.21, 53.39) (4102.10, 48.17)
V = 1.58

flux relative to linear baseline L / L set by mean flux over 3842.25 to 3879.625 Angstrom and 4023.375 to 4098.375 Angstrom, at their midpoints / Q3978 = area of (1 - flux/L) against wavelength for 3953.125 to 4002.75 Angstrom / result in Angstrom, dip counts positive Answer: 8.4 Angstrom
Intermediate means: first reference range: 54.5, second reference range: 69.3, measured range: 52.6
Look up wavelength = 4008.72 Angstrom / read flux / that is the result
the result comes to 70.59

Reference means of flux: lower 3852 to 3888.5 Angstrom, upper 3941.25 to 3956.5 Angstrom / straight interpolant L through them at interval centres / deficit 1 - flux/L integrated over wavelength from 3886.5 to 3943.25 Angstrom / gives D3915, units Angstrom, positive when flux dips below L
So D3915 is 8.4 Angstrom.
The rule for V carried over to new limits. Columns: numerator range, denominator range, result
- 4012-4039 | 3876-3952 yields 1.61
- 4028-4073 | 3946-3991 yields 1.46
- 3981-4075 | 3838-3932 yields 1.46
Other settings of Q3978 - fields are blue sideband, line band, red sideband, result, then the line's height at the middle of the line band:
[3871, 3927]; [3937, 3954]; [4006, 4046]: 3.5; 58.2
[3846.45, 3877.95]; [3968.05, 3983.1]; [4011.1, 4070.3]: 4.7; 63.9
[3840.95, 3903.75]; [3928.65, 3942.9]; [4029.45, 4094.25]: 8.5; 58.2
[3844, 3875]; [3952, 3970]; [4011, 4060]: 6.8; 63.5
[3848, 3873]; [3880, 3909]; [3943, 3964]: 1.3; 53.2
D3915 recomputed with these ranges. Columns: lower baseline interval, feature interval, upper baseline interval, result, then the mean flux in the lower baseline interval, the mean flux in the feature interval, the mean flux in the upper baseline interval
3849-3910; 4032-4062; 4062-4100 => -1.7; 52.6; 69.9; 68.9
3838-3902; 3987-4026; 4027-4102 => -3.8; 51.7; 69.8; 68.6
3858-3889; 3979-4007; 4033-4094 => -1.7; 50.6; 66.6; 69.8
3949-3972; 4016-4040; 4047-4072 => -4.0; 40.2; 69.5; 68.7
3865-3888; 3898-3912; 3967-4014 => -0.8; 50.7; 56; 59.5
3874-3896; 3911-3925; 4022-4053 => 0.1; 49.1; 53.1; 69.3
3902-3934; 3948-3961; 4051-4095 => -0.8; 45.9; 54.6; 69.5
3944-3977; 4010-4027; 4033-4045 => -2.1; 42.3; 71.5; 71.4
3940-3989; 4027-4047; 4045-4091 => -1.8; 47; 68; 69.1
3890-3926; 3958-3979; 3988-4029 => 9.1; 53.9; 35.9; 70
